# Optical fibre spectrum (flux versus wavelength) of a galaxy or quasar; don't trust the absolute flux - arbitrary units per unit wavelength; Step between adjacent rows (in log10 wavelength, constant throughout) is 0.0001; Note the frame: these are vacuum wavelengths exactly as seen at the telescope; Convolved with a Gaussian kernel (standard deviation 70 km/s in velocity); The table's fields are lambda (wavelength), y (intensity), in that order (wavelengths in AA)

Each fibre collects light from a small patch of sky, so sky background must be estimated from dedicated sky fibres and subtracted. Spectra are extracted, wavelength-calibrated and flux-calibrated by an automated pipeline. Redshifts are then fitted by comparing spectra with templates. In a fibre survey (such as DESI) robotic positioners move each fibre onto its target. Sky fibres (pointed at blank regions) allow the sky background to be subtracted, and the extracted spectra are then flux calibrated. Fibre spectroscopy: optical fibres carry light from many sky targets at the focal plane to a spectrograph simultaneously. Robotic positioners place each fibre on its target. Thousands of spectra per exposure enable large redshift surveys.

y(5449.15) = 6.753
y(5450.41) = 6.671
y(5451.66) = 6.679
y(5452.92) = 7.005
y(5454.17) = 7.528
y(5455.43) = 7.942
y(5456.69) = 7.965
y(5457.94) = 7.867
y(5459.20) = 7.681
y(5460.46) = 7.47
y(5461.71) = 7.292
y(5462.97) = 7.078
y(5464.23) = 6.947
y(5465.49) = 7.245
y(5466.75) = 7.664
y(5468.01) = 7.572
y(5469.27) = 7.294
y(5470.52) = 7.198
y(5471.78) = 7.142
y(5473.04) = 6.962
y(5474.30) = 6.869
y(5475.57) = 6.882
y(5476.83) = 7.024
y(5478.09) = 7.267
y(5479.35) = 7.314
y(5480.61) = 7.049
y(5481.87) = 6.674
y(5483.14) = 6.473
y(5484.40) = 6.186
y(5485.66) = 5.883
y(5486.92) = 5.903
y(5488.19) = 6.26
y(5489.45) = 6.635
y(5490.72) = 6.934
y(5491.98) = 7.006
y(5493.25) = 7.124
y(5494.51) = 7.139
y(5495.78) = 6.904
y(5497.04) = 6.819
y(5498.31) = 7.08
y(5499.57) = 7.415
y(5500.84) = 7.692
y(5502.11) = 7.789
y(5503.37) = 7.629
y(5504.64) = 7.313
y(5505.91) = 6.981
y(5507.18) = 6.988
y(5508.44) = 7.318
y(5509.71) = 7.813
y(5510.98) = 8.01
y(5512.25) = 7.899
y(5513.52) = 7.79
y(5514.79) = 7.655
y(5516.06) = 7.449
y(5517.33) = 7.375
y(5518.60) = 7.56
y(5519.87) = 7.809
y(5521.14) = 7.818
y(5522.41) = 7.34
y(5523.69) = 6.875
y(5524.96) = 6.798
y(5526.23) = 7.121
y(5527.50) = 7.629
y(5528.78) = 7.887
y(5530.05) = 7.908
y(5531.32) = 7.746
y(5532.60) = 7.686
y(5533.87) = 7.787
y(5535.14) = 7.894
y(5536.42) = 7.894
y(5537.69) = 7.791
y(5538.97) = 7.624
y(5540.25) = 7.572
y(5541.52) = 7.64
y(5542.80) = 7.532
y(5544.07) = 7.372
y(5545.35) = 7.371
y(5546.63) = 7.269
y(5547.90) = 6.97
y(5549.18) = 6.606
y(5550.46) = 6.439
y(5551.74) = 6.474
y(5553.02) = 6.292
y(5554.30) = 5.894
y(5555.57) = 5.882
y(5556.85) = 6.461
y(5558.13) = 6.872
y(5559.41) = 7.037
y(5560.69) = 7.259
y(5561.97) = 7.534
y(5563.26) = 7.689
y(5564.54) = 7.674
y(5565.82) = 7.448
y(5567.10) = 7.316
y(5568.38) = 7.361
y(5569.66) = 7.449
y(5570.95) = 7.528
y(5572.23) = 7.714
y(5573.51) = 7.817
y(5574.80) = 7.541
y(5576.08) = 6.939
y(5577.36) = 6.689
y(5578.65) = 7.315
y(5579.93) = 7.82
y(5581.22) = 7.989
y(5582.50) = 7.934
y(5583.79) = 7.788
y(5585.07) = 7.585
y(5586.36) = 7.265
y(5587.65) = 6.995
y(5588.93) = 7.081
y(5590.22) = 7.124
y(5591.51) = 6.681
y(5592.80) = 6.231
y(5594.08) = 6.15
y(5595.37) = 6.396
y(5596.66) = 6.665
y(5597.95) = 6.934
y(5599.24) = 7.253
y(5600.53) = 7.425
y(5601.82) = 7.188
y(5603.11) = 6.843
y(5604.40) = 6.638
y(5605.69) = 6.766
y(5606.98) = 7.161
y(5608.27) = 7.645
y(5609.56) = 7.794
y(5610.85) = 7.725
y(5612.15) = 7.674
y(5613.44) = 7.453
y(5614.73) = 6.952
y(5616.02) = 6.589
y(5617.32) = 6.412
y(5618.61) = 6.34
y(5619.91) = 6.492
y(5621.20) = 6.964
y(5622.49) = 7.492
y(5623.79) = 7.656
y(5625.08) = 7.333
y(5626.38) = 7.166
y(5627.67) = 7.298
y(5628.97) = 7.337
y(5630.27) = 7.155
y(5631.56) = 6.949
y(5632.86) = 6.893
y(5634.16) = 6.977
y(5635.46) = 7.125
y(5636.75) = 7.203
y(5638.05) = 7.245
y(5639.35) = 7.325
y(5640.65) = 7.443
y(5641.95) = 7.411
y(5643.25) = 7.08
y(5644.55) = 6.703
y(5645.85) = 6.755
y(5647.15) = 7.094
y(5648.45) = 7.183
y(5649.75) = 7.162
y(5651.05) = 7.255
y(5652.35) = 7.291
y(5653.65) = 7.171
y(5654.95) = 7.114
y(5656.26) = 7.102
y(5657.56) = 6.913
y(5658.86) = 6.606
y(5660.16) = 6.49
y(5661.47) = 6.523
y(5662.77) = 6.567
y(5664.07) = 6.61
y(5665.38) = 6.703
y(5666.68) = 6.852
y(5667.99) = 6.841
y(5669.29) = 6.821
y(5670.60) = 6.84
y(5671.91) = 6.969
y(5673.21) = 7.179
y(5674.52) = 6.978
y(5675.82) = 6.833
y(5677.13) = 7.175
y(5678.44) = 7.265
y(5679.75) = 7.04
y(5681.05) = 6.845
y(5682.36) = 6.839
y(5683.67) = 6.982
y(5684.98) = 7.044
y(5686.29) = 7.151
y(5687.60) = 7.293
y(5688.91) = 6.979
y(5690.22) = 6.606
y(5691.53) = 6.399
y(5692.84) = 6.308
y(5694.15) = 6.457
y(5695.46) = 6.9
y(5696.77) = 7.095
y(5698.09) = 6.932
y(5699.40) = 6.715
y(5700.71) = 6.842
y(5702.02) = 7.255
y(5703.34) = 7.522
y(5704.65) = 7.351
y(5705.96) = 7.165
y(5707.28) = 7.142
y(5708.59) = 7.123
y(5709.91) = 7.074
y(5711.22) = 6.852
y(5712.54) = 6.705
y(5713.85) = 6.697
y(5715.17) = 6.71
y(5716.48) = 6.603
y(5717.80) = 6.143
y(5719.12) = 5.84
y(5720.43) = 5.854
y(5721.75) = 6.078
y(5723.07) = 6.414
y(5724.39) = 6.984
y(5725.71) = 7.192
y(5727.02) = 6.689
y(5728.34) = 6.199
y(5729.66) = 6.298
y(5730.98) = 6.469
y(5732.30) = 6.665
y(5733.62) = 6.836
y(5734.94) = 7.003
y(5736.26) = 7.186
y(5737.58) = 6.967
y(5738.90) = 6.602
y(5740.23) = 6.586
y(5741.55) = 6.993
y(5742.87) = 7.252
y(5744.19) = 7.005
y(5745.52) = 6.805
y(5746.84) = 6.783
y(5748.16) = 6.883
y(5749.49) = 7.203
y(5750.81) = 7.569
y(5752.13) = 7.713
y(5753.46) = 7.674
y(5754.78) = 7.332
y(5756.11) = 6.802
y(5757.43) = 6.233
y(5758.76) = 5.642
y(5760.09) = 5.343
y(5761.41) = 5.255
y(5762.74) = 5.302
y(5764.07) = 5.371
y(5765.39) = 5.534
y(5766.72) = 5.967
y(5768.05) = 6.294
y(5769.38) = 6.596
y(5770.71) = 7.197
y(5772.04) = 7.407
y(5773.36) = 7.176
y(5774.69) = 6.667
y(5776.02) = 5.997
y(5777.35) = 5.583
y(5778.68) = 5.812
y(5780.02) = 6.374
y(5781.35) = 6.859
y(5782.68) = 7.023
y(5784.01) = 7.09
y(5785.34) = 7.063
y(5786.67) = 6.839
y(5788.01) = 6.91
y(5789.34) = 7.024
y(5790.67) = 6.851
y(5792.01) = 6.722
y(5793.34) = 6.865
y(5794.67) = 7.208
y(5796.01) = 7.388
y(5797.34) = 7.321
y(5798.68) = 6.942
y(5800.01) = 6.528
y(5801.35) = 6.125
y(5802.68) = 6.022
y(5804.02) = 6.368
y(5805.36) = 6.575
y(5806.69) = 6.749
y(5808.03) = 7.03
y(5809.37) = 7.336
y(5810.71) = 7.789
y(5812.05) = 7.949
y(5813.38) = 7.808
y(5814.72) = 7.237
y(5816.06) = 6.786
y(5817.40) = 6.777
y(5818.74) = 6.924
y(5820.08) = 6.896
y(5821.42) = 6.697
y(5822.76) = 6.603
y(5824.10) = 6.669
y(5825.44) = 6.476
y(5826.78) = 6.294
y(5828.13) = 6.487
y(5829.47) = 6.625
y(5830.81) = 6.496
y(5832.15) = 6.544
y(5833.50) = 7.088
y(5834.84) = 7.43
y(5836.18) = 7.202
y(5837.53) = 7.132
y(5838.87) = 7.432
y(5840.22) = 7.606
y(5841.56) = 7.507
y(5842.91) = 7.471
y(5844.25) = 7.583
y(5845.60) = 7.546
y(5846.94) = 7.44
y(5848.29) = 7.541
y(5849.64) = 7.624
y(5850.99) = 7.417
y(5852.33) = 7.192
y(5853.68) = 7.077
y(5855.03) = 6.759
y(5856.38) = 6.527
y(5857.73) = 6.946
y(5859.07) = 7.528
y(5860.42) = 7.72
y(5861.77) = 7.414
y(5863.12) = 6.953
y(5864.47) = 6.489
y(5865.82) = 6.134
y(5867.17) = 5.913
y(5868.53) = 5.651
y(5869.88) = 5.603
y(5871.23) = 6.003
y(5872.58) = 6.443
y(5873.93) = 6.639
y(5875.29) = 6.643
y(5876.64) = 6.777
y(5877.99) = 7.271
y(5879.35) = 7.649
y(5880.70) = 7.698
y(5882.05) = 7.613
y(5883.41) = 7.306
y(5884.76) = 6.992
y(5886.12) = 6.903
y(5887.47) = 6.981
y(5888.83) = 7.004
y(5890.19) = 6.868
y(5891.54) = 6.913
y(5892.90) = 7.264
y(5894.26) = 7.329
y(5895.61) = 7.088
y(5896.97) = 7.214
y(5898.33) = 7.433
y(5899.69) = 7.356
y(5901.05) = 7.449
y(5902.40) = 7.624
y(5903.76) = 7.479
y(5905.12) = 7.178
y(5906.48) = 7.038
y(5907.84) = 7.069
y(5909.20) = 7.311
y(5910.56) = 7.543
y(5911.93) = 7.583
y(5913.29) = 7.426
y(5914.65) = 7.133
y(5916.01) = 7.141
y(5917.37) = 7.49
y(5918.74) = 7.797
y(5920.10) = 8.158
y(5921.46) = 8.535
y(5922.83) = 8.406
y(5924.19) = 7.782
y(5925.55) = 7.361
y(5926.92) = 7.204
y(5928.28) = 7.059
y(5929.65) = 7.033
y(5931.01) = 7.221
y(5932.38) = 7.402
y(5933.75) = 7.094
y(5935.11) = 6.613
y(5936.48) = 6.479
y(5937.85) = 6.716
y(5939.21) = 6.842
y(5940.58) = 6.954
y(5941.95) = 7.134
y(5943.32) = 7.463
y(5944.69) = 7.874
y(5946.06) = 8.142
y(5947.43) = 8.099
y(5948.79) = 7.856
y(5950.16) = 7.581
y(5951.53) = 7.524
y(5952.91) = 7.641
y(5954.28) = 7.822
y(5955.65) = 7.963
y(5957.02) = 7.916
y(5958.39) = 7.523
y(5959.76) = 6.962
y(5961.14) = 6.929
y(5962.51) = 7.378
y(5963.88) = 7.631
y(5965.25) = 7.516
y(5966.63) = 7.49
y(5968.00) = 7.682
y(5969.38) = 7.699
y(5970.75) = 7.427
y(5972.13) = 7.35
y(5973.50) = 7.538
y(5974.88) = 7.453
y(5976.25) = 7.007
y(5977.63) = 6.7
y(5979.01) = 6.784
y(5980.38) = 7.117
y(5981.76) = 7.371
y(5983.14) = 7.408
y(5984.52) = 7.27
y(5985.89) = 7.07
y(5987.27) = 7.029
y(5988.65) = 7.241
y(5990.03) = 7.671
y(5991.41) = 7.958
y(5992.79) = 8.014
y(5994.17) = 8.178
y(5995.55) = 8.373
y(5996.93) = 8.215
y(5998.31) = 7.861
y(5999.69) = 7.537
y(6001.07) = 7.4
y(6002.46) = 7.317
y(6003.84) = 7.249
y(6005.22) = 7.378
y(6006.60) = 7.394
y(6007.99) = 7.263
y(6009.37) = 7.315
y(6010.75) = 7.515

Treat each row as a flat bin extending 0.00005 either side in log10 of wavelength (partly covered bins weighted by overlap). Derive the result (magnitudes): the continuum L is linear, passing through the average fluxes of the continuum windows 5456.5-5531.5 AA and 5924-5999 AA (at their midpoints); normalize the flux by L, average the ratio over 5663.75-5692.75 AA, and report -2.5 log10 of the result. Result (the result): 0.061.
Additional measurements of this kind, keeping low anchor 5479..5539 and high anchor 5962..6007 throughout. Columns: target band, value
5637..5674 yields 0.06 mag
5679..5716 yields 0.07 mag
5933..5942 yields 0.10 mag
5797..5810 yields 0.11 mag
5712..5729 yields 0.14 mag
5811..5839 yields 0.07 mag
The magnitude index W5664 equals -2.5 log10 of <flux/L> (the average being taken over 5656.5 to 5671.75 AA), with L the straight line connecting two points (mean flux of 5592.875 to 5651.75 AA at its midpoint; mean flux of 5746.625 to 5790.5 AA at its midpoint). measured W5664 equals 0.032 mag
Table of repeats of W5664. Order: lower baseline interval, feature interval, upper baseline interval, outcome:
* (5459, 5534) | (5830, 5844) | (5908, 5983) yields 0.03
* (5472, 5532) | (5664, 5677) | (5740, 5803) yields 0.00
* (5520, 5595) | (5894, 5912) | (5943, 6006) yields 0.02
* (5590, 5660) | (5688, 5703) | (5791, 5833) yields 0.03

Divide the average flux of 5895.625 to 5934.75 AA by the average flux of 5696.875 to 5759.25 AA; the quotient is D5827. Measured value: 1.09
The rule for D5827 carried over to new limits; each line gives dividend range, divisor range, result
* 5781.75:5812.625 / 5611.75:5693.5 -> 0.99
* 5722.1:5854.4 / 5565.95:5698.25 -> 0.97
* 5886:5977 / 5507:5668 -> 1.03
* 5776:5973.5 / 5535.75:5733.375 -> 1.02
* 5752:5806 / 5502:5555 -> 0.89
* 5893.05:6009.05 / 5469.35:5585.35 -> 1.03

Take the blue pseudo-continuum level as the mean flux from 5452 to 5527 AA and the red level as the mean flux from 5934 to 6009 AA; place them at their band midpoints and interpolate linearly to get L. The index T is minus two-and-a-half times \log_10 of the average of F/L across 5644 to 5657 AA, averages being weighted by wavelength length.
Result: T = 0.03 mag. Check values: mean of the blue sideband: 7.21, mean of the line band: 7.09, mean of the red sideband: 7.44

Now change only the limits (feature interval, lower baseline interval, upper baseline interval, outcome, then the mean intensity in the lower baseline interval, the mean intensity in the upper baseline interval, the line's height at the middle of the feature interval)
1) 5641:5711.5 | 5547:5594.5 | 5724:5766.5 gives -0.022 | 7.11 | 6.63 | 6.82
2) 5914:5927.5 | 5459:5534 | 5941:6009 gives -0.032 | 7.23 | 7.51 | 7.48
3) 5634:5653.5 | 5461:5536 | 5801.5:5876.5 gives -0.009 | 7.24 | 6.92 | 7.1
